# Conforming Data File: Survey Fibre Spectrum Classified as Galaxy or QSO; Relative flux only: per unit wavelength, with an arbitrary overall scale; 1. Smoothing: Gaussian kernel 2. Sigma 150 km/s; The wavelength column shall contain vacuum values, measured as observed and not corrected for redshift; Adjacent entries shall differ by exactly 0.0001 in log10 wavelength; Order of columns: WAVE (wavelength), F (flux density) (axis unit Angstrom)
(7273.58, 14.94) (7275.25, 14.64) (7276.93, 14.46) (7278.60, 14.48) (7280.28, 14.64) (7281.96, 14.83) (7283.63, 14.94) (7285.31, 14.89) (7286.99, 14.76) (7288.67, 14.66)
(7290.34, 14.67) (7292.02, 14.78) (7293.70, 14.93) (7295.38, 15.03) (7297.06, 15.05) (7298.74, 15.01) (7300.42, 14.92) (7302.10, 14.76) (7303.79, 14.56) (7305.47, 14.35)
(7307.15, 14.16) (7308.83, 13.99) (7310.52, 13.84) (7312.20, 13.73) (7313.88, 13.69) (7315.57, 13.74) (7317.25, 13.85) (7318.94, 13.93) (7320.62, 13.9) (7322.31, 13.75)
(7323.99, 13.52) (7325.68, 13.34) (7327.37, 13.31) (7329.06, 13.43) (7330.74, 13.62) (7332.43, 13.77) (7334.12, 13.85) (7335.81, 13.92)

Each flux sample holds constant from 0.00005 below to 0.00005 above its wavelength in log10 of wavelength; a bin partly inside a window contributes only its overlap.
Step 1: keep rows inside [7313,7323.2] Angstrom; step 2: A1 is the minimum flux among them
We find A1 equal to 13.69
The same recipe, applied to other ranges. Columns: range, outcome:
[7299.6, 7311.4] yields 13.84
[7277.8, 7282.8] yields 14.48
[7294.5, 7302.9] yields 14.76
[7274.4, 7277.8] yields 14.46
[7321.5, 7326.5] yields 13.34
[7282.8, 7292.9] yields 14.66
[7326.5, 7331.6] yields 13.31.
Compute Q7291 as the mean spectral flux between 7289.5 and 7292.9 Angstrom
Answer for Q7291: 14.8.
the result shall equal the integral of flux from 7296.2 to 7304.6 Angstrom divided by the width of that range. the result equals 14.9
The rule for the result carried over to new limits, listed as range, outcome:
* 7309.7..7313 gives 13.8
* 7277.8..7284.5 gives 14.7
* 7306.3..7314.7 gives 13.9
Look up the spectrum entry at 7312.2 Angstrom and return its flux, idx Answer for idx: 13.73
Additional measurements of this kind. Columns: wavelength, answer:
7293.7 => 14.93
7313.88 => 13.69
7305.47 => 14.35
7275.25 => 14.64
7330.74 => 13.62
